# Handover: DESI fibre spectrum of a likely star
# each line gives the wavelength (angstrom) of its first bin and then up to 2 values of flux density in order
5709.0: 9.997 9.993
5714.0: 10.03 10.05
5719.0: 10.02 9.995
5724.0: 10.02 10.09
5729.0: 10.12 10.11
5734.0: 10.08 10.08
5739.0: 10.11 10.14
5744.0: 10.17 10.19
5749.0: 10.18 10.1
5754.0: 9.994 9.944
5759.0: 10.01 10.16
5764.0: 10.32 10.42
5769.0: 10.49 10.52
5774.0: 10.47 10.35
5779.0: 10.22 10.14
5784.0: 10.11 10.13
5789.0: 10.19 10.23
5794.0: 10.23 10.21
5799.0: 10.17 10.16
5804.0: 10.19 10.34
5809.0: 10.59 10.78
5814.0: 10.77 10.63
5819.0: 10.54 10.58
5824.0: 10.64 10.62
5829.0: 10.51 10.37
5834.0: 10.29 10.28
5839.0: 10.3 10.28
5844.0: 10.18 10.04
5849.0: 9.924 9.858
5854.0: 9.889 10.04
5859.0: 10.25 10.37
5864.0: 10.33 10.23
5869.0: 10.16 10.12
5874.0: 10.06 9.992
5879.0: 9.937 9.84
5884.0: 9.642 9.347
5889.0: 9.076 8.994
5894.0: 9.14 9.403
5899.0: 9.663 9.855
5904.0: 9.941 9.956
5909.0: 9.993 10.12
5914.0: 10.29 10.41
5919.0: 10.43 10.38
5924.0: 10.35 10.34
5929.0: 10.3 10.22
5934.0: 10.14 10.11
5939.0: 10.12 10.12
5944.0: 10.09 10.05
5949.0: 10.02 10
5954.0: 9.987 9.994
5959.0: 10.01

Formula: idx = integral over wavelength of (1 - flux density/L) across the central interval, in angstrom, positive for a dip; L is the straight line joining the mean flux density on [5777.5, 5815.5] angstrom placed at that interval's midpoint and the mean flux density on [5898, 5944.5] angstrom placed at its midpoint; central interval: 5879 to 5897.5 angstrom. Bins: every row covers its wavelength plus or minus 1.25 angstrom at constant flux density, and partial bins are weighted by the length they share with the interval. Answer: 1.5 angstrom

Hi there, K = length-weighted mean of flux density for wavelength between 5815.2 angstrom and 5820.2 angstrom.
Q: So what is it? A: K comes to 10.6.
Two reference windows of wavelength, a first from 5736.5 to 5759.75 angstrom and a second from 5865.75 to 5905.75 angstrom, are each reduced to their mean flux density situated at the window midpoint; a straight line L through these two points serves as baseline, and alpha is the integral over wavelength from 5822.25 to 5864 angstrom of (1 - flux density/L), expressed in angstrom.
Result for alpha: -1.78 angstrom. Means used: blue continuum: 10.1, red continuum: 9.71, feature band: 10.2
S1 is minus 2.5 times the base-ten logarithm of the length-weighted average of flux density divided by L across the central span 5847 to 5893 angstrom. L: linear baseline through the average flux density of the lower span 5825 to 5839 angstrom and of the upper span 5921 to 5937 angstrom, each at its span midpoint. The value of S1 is 0.050 mag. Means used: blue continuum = 10.4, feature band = 9.89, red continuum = 10.3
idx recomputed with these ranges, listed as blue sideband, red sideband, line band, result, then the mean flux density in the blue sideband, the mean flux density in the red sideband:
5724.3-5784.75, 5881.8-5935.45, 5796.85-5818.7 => -0.78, 10.2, 9.9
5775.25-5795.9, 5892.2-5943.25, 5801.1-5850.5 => -1.20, 10.2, 10.1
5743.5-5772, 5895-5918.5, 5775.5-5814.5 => -0.57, 10.2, 9.97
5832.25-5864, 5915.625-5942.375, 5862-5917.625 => 1.98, 10.2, 10.3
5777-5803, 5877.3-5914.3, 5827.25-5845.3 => -0.66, 10.2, 9.67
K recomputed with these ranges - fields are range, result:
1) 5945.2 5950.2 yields 10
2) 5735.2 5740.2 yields 10.1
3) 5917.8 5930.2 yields 10.4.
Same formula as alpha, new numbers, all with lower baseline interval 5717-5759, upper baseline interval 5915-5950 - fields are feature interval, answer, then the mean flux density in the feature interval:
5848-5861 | 0.2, 10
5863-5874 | 0.0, 10.2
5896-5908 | 0.5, 9.79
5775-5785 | -0.1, 10.2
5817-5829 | -0.5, 10.6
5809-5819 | -0.5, 10.7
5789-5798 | -0.1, 10.2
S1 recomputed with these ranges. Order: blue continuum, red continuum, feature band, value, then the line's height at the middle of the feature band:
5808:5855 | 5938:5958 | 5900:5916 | 0.01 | 10.2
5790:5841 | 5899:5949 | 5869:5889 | 0.05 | 10.3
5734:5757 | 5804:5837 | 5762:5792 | 0.00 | 10.3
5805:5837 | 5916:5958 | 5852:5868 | 0.03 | 10.4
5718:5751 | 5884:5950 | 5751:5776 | -0.02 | 10.1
